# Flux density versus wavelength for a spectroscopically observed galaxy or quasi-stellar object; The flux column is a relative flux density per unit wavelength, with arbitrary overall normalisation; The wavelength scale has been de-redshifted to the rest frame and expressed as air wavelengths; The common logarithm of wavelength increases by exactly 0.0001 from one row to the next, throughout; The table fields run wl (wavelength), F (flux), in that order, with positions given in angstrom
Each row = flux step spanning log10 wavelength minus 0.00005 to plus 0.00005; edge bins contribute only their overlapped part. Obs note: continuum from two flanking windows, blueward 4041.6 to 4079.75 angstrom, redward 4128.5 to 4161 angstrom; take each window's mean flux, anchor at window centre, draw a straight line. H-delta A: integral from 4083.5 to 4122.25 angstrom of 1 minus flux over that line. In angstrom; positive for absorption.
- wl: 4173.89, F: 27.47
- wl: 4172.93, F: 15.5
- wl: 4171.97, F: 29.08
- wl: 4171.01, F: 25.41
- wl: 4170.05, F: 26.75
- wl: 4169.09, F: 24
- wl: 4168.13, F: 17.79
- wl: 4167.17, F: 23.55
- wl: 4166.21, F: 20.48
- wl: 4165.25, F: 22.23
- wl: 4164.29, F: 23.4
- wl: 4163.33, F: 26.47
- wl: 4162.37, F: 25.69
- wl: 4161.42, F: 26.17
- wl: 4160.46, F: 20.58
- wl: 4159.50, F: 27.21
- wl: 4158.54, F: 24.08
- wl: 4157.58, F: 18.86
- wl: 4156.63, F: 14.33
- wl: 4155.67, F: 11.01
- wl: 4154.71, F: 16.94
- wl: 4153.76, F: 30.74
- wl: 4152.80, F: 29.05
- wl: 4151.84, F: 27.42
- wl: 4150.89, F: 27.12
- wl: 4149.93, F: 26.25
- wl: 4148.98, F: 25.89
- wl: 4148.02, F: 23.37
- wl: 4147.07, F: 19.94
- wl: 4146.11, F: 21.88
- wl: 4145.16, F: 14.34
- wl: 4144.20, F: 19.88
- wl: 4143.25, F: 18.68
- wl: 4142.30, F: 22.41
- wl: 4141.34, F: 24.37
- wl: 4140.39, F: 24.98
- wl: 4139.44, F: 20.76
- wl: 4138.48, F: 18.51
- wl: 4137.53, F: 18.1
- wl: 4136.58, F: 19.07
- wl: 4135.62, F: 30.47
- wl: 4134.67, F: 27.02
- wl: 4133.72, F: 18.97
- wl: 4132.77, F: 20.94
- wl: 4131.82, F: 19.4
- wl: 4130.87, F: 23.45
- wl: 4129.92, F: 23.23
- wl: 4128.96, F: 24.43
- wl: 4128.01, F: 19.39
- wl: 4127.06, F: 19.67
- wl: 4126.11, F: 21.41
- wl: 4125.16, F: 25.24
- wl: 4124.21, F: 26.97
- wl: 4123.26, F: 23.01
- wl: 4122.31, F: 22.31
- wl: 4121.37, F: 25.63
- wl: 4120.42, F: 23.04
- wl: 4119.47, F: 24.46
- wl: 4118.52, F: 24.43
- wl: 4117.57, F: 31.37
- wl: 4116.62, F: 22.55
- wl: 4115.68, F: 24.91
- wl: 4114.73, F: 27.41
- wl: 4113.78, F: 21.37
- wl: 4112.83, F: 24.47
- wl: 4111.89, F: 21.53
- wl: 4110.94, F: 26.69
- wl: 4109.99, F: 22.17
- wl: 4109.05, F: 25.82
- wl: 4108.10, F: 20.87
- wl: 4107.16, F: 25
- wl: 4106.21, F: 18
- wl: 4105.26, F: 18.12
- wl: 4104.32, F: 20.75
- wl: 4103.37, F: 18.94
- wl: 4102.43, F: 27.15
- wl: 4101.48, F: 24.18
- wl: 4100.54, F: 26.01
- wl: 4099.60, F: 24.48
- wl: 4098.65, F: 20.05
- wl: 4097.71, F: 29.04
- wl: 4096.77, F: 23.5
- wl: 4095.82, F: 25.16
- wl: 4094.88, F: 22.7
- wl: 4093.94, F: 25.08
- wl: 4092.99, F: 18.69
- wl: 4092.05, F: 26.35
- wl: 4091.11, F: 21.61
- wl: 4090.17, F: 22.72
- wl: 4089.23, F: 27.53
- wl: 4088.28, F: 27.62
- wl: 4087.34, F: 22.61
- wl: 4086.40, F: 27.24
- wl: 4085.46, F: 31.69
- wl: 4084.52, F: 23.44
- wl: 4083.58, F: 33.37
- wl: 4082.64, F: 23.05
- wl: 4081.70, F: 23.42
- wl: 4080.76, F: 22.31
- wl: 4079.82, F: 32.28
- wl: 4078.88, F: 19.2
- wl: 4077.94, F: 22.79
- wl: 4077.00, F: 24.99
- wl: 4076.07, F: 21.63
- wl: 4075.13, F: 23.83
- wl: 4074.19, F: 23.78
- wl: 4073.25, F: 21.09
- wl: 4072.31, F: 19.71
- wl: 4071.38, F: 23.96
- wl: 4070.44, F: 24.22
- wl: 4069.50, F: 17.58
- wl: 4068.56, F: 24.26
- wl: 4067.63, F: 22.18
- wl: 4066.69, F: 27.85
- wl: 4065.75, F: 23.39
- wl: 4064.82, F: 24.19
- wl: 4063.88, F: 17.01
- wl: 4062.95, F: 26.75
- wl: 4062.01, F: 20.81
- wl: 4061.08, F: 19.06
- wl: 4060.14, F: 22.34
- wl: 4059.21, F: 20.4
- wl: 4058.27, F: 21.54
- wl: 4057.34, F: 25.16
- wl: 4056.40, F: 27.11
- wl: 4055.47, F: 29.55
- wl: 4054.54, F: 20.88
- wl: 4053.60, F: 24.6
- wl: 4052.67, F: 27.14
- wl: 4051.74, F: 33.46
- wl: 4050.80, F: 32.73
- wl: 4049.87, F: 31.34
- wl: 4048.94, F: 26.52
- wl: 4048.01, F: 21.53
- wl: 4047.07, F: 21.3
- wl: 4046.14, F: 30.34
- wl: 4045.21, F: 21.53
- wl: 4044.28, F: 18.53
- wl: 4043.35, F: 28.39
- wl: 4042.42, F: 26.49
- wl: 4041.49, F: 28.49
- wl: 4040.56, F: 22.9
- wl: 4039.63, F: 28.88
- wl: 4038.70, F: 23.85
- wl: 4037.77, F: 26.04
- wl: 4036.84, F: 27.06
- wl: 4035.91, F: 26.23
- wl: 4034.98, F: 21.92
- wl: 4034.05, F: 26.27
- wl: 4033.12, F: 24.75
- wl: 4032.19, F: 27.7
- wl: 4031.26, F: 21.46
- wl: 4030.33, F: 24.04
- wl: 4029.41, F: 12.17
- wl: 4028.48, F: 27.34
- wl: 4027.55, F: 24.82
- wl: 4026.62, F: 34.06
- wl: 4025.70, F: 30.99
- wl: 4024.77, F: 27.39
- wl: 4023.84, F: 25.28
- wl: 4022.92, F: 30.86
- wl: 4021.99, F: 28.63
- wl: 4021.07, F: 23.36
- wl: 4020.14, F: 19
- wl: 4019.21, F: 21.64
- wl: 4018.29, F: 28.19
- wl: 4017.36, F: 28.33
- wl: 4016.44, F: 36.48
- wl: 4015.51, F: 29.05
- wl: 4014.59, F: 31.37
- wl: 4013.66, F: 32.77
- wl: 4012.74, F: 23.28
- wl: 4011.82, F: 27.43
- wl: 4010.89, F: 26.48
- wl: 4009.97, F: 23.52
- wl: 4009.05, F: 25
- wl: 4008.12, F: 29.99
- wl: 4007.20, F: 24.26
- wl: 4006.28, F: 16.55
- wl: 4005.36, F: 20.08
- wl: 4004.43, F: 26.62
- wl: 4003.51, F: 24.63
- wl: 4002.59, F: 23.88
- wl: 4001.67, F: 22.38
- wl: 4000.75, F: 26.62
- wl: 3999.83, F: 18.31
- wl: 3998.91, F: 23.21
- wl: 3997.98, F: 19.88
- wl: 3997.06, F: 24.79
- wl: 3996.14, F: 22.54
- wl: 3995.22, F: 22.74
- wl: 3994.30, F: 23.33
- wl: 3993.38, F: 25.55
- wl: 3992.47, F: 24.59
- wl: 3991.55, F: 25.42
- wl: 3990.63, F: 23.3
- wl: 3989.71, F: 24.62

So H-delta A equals -1.8 angstrom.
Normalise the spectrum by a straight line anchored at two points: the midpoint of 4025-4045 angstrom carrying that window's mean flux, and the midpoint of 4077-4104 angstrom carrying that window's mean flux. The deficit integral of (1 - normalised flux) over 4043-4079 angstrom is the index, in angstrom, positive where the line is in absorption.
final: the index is 1.6 angstrom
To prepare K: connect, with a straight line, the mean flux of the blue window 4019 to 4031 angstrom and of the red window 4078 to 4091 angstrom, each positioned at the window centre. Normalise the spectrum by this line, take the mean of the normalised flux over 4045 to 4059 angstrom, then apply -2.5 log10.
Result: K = -0.033 mag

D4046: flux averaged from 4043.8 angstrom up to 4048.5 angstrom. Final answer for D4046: 22.7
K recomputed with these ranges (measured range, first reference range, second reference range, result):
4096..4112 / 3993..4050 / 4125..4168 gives 0.01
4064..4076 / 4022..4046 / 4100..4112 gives 0.07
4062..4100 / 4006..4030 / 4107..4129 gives 0.04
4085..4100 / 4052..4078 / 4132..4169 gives -0.08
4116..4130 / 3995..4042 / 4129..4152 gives -0.05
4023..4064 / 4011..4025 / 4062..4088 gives 0.03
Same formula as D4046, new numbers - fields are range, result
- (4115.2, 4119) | 25.8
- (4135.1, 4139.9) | 21.4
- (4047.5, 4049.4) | 23.9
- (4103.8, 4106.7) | 18.9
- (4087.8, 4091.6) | 24.9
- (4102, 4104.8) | 22.2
